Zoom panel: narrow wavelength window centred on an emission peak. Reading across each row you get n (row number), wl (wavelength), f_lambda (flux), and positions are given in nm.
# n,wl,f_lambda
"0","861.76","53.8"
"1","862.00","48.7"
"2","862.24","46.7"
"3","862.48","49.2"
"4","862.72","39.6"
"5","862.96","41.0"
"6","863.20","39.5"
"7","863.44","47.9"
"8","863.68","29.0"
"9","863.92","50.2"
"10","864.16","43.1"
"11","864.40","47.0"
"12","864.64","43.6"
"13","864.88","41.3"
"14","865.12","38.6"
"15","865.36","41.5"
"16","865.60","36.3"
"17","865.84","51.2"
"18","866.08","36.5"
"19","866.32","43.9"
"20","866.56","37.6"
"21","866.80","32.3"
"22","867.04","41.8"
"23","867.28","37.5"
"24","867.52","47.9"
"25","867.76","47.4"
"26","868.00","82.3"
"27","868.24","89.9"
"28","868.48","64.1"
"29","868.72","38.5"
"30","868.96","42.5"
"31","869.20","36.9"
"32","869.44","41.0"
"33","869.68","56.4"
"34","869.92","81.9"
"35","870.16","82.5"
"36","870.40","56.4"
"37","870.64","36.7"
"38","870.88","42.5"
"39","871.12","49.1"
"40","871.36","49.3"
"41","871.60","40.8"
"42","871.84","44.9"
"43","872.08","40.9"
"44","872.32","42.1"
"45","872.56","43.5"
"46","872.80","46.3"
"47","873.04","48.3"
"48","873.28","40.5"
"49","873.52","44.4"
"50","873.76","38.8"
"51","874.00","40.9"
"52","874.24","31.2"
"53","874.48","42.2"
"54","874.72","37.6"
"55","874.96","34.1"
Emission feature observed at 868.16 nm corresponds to [S II] 6716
